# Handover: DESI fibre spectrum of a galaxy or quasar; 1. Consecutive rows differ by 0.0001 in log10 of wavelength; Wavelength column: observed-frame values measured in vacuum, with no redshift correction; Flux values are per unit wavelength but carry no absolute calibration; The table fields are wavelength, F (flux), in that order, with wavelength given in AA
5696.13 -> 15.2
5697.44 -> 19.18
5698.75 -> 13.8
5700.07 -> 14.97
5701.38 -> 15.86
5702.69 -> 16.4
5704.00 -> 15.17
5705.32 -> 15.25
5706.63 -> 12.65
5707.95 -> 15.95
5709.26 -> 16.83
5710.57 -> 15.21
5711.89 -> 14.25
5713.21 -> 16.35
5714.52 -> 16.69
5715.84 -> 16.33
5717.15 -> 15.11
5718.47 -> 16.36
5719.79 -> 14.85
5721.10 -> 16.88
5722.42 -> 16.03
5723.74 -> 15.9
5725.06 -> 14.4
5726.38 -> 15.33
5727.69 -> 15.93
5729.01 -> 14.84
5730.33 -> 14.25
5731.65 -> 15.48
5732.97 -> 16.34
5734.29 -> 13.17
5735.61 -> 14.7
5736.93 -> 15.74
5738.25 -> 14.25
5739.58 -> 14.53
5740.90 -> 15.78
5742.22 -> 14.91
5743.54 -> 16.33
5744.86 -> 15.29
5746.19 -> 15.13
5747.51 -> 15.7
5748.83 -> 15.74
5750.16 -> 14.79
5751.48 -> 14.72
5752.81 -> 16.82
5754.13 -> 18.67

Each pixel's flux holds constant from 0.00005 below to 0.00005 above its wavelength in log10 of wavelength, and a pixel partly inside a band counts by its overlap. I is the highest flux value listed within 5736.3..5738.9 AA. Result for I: 15.74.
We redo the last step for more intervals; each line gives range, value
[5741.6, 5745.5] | 16.33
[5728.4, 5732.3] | 15.48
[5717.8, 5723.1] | 16.88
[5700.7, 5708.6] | 16.4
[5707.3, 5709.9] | 16.83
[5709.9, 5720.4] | 16.69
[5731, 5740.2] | 16.34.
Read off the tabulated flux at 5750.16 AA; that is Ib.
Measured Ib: 14.79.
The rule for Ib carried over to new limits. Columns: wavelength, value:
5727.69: 15.93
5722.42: 16.03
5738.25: 14.25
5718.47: 16.36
